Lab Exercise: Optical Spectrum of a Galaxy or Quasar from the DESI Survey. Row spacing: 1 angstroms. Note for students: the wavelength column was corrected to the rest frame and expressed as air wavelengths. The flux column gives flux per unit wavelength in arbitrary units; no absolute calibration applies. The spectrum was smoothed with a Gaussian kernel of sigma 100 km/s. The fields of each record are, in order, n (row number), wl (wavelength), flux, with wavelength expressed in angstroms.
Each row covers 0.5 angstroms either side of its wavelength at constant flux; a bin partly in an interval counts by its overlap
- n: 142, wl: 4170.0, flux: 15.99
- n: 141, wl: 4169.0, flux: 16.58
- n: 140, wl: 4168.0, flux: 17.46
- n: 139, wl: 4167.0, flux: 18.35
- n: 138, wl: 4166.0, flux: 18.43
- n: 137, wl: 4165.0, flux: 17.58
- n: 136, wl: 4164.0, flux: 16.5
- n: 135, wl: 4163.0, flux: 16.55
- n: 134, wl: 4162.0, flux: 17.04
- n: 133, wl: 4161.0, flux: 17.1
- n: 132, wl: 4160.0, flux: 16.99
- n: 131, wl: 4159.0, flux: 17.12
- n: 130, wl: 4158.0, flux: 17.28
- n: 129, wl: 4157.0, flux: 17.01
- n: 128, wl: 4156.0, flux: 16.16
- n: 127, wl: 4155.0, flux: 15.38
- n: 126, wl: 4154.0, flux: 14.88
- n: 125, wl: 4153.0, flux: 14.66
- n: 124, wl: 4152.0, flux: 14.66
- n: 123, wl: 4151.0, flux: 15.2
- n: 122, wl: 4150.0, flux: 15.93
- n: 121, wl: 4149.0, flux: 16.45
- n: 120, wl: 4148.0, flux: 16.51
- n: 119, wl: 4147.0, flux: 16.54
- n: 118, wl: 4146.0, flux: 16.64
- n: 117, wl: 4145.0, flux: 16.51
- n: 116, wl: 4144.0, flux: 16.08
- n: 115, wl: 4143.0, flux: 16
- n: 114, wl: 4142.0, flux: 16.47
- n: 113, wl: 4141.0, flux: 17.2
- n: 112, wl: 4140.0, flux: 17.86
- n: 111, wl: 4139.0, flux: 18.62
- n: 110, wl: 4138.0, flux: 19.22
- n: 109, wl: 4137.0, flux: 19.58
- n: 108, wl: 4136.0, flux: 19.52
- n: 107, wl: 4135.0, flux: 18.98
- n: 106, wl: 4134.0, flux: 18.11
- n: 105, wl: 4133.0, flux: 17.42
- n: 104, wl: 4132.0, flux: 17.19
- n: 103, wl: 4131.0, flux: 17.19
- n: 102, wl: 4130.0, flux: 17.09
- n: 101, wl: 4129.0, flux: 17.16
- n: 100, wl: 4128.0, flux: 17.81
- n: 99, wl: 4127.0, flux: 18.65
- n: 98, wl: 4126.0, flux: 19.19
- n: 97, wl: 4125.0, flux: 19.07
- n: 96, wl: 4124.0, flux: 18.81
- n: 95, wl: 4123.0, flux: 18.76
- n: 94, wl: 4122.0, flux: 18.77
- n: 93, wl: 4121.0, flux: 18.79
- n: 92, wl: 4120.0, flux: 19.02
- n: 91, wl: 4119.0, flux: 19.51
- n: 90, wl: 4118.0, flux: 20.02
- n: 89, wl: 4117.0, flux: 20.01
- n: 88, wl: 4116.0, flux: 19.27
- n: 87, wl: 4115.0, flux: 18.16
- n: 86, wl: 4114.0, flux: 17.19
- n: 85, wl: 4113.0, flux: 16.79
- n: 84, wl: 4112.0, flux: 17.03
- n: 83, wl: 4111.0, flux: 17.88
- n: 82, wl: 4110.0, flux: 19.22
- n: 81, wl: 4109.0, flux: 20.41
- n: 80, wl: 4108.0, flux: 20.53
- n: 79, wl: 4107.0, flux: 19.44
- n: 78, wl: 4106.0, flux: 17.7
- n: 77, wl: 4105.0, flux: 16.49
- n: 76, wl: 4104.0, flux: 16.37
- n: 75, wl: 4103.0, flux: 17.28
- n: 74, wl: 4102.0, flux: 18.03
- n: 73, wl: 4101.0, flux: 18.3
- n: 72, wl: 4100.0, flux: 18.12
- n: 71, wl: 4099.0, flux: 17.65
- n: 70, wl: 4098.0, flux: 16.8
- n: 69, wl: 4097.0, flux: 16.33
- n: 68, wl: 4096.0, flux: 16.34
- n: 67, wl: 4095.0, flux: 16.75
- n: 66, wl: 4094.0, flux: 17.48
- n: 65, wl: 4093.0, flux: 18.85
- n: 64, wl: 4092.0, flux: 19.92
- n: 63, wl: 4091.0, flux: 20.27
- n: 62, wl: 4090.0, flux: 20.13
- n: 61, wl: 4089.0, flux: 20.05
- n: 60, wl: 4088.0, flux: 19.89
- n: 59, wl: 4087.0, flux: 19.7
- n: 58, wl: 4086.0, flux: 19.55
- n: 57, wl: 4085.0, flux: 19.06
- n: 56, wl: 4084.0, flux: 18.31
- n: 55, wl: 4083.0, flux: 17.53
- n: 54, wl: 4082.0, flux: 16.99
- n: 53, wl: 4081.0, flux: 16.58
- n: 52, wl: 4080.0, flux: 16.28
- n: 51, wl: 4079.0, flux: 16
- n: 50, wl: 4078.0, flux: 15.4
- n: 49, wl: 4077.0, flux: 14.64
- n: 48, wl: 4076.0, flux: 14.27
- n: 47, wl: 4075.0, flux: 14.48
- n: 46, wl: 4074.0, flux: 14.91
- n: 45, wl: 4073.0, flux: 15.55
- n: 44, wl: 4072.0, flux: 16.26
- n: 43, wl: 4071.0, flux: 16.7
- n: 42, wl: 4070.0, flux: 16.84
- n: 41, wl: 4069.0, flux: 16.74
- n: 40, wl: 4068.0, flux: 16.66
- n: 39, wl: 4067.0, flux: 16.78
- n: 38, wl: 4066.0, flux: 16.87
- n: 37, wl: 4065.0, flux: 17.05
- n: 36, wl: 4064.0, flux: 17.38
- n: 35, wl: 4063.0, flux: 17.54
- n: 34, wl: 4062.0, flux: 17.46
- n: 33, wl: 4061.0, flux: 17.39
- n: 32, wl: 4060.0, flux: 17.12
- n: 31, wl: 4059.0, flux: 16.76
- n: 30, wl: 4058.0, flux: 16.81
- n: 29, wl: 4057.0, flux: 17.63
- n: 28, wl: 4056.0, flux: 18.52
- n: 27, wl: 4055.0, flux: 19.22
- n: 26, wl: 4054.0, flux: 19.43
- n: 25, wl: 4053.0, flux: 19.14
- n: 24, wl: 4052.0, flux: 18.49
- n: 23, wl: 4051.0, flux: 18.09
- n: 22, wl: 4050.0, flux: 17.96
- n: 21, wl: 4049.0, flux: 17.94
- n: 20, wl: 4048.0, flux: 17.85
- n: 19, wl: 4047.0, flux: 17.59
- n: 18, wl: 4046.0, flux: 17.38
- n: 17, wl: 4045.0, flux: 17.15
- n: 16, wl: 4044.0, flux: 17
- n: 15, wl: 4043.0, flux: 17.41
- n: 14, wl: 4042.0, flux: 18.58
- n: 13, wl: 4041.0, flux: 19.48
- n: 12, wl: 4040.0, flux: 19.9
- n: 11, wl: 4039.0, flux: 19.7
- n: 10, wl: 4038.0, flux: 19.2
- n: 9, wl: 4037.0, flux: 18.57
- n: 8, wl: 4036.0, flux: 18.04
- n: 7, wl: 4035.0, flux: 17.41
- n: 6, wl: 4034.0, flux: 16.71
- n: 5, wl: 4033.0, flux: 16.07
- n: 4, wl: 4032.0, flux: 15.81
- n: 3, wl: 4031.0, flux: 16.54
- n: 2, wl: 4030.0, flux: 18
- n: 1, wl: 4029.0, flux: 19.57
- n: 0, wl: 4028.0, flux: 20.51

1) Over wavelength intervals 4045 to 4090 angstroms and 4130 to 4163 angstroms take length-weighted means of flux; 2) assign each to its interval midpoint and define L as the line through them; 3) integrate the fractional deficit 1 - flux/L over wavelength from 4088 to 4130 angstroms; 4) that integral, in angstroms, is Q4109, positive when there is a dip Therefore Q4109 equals -3.1 angstroms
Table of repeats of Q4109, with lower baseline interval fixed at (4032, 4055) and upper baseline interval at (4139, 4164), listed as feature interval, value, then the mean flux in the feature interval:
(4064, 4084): 1.6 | 16.2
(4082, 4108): -1.5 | 18.3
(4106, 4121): -1.6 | 18.8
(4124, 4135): -0.8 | 18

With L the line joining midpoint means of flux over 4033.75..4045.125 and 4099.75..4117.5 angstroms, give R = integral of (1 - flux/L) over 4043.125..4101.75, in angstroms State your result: 2.6 angstroms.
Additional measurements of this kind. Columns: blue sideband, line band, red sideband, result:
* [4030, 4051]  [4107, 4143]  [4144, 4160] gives -4.22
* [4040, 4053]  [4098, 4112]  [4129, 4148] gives -0.36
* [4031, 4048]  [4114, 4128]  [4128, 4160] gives -1.50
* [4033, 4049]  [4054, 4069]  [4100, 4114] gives 0.54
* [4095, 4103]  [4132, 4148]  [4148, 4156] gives -1.74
